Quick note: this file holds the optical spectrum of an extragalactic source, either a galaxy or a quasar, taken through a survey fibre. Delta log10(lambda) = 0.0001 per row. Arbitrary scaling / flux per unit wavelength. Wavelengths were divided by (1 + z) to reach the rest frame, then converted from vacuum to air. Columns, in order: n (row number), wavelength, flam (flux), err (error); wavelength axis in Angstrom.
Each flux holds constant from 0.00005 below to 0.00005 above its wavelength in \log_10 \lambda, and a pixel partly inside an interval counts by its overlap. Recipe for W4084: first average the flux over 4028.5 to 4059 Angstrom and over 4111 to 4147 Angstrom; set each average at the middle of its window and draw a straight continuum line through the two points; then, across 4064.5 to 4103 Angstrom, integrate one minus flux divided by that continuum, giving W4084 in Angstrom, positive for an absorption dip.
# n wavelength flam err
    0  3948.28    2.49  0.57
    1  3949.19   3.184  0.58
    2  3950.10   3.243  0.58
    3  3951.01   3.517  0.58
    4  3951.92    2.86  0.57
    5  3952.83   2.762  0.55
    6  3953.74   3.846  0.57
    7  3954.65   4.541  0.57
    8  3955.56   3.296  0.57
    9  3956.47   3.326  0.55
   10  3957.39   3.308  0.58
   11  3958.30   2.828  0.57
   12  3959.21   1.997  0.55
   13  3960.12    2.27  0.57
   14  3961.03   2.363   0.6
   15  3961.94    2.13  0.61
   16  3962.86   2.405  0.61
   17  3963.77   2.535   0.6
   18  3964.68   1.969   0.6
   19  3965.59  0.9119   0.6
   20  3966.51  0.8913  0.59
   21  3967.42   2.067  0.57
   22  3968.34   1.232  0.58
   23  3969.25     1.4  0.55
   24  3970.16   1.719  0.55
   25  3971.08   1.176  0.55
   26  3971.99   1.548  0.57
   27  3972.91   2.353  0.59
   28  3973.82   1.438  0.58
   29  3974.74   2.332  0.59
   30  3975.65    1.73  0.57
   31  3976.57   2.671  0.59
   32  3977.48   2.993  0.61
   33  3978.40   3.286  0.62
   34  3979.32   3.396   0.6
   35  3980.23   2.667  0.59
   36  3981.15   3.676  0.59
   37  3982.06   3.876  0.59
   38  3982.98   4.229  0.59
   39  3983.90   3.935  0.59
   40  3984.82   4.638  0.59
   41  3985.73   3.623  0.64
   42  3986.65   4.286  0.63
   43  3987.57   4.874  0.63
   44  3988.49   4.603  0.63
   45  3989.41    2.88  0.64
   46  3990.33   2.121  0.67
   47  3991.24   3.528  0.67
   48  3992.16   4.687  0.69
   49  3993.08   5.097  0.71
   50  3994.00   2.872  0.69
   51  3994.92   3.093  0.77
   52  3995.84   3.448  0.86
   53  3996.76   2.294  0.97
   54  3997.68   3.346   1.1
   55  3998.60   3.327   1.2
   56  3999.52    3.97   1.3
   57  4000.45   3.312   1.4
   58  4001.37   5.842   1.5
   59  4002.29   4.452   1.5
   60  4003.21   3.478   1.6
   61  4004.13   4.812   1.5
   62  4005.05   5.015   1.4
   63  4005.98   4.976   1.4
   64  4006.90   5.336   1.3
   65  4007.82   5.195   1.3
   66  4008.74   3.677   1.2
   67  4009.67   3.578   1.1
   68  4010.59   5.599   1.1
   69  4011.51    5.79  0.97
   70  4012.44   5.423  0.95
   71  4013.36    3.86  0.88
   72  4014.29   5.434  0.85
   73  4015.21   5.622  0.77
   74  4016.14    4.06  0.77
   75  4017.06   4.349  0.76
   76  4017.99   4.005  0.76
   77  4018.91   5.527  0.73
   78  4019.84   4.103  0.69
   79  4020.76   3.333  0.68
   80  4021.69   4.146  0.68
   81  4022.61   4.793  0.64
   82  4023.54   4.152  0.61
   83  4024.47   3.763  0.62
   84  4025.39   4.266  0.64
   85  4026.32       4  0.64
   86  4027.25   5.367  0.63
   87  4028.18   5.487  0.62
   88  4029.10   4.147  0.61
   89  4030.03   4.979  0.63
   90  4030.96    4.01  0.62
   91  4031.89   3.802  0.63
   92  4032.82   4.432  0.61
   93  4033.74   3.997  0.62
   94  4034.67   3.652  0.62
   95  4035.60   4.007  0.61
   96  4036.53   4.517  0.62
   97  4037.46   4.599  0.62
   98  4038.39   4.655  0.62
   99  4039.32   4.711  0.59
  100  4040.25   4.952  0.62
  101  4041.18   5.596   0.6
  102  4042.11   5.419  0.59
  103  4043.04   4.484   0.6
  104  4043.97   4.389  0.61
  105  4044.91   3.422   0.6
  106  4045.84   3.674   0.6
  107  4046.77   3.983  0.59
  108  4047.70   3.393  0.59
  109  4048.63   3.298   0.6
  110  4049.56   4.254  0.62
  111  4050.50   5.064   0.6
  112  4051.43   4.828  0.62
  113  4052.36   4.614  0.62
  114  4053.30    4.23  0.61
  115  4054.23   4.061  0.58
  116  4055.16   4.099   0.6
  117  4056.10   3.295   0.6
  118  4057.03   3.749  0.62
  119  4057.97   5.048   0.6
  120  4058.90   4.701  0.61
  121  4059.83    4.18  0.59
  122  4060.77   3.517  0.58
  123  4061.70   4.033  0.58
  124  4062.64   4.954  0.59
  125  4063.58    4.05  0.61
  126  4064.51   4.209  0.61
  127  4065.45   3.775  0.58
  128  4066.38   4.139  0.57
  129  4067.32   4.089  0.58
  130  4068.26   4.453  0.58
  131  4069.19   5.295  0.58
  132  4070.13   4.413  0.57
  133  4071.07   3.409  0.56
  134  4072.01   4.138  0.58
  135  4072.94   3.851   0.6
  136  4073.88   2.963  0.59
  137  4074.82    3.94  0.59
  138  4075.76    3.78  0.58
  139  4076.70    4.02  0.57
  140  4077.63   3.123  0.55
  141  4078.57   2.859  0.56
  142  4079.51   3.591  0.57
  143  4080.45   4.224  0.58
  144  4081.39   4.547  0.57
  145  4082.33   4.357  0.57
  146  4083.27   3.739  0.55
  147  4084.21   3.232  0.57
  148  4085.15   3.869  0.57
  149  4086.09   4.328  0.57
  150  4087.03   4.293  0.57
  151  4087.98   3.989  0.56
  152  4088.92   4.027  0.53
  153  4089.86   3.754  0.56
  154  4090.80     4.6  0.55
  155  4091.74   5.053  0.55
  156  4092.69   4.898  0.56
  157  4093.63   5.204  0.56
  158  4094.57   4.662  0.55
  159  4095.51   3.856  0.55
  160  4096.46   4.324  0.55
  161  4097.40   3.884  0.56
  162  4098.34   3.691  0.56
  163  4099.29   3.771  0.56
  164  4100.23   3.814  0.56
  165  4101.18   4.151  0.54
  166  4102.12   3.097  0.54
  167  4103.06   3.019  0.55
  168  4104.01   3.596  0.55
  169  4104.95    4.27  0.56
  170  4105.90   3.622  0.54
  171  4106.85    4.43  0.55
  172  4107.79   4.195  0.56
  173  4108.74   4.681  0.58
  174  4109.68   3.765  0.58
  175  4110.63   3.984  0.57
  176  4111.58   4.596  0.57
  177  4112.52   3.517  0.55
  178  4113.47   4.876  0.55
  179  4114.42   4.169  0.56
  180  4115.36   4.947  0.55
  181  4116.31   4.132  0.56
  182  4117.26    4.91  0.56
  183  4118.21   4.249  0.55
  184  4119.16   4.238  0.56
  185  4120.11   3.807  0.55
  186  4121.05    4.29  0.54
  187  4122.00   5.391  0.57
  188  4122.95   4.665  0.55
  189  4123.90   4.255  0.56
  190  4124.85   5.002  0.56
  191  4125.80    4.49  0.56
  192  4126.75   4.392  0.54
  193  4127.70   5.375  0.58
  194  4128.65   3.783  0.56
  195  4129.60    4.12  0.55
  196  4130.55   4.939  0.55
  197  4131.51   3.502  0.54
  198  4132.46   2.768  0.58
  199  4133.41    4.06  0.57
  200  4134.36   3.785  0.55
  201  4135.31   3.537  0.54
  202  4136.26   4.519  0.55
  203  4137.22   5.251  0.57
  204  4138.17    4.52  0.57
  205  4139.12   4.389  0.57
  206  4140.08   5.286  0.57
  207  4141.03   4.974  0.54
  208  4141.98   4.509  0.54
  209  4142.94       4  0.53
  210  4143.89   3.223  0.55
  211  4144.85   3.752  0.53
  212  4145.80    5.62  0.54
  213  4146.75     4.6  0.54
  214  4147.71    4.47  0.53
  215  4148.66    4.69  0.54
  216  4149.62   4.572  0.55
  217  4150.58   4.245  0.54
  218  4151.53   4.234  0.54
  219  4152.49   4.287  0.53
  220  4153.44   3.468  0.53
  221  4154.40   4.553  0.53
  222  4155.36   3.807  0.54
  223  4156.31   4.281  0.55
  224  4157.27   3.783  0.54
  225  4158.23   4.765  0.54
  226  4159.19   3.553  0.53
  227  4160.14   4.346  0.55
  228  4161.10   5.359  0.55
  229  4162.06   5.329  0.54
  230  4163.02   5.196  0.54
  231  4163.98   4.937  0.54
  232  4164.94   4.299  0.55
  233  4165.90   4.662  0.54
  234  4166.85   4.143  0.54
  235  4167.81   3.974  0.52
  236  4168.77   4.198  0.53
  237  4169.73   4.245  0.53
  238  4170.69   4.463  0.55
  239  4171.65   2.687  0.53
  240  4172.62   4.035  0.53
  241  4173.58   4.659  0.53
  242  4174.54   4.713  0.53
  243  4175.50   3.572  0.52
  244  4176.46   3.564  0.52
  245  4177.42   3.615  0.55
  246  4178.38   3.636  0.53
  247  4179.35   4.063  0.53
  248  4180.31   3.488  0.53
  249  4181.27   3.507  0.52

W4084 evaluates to 2.82 Angstrom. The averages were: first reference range 4.31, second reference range 4.38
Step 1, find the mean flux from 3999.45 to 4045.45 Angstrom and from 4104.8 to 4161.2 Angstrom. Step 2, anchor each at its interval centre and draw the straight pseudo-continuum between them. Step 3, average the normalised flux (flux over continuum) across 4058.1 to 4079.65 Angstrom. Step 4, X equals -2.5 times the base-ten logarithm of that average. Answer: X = 0.11 mag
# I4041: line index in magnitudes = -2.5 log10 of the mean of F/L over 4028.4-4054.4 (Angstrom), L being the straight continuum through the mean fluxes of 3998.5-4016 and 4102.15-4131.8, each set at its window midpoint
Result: 0.05 mag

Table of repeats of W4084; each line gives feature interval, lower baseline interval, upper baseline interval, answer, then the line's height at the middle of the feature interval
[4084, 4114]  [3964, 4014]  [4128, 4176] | -0.7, 4.01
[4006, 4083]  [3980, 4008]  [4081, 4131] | -3.9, 4.1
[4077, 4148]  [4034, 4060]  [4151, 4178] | 1.1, 4.27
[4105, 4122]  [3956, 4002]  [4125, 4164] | -0.8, 4.1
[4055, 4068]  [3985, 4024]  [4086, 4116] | 0.2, 4.19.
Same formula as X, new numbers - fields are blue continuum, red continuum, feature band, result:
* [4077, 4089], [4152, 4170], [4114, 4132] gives -0.08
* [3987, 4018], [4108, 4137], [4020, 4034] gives -0.02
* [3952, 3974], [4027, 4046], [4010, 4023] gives -0.21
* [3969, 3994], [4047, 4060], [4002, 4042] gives -0.22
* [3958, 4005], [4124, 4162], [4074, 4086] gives 0.02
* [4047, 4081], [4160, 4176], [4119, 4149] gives -0.02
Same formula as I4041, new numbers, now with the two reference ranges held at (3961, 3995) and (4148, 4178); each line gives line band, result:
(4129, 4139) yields -0.02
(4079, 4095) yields -0.16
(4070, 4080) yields -0.01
